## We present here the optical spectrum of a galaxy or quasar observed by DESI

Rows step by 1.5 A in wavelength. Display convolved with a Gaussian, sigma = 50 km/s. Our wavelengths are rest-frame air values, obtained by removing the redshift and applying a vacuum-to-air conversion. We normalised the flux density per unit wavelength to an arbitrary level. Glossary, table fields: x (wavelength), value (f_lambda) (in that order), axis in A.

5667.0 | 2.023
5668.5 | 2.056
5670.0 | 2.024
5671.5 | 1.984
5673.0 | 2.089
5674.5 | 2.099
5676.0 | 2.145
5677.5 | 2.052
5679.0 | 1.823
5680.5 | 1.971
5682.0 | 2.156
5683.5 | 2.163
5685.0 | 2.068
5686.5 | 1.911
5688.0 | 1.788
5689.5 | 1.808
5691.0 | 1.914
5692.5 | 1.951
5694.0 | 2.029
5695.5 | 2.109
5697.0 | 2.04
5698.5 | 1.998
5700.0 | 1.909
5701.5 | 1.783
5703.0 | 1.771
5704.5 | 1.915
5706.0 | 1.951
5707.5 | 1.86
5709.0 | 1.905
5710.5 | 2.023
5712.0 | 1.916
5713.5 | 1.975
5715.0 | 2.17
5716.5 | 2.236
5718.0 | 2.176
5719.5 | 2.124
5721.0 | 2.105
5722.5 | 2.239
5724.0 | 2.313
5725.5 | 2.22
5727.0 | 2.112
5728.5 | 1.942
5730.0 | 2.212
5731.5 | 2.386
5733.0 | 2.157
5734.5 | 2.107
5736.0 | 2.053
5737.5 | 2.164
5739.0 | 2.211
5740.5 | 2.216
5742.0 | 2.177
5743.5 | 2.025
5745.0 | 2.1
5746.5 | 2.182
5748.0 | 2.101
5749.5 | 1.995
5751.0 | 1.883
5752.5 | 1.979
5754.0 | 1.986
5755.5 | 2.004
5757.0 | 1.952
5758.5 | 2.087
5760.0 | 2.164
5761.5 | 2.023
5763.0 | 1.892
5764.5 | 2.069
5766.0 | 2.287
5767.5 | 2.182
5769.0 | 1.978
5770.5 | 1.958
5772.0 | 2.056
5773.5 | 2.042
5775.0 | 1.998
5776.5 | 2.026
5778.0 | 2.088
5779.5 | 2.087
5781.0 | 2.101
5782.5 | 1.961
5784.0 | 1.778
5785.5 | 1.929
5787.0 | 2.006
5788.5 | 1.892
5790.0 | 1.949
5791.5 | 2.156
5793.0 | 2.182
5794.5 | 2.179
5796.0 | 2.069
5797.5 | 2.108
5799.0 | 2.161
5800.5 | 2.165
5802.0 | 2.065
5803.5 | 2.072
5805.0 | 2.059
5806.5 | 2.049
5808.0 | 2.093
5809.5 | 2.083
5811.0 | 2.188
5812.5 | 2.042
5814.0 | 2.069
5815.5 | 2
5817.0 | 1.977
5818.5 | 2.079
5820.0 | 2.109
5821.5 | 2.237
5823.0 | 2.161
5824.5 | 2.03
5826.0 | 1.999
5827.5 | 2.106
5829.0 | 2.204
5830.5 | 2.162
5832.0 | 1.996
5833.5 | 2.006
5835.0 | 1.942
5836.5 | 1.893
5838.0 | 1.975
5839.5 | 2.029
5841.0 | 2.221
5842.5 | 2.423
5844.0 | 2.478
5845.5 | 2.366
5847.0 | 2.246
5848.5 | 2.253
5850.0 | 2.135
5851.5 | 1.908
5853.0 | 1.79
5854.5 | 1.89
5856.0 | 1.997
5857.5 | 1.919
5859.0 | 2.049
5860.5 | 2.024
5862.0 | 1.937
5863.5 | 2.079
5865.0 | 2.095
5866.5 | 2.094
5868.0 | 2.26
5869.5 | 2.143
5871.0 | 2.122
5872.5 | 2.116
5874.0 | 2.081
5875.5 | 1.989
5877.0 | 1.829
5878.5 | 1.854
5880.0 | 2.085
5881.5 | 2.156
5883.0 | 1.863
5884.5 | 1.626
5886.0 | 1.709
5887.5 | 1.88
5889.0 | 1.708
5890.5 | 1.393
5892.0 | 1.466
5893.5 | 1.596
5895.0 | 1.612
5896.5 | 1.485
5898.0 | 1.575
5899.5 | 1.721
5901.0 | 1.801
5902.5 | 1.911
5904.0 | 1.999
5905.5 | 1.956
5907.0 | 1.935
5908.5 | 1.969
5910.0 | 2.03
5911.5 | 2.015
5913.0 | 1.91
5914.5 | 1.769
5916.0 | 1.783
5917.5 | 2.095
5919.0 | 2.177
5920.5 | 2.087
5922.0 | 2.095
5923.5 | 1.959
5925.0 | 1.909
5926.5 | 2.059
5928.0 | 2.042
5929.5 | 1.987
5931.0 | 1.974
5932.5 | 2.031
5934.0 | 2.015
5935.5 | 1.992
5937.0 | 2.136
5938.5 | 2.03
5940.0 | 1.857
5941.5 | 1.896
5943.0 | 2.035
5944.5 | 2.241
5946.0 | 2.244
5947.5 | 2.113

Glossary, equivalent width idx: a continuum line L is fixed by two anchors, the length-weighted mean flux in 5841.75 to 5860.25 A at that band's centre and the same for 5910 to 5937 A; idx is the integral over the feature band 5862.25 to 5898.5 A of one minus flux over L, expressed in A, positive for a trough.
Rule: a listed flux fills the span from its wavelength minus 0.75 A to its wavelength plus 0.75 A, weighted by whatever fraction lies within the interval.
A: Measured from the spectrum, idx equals 3.5 A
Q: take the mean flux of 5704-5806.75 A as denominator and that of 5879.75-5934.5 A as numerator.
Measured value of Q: 0.9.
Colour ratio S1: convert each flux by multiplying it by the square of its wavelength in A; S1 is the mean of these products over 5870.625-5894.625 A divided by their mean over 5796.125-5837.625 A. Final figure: 0.90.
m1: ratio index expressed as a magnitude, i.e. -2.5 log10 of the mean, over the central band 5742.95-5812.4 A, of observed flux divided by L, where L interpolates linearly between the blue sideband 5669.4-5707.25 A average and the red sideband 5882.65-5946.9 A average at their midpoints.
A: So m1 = -0.06 mag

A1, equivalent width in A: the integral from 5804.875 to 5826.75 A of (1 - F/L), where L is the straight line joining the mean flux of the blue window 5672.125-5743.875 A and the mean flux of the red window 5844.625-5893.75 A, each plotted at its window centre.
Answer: -0.94 A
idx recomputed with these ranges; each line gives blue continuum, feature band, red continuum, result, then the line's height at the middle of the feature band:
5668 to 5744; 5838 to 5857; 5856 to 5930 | -1.8 A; 1.95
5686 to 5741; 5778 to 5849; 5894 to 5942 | -3.7 A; 1.99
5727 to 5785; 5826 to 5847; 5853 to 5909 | -2.0 A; 1.95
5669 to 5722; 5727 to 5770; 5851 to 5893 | -2.4 A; 1.98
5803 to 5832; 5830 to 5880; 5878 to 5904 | -4.2 A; 1.91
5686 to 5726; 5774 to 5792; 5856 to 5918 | -0.4 A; 1.96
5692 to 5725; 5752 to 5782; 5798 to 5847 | 0.3 A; 2.07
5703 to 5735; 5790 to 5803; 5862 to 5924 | -0.8 A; 2.01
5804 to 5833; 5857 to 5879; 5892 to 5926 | -0.8 A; 1.97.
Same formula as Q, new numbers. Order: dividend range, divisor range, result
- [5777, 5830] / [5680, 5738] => 1.01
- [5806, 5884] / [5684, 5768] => 1.01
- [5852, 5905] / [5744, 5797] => 0.92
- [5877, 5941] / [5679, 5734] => 0.93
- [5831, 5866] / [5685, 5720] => 1.05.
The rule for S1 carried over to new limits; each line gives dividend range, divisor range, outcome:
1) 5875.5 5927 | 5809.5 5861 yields 0.91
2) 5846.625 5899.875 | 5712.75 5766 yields 0.95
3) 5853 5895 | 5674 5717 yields 1.03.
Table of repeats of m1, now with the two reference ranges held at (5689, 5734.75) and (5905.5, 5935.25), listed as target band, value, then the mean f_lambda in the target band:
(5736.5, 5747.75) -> -0.058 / 2.15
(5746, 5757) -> 0.013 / 2.01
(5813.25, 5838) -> -0.023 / 2.06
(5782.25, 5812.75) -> -0.019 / 2.06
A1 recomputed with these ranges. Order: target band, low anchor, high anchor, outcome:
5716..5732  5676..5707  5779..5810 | -1.6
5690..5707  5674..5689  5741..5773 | 0.7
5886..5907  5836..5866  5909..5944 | 3.3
